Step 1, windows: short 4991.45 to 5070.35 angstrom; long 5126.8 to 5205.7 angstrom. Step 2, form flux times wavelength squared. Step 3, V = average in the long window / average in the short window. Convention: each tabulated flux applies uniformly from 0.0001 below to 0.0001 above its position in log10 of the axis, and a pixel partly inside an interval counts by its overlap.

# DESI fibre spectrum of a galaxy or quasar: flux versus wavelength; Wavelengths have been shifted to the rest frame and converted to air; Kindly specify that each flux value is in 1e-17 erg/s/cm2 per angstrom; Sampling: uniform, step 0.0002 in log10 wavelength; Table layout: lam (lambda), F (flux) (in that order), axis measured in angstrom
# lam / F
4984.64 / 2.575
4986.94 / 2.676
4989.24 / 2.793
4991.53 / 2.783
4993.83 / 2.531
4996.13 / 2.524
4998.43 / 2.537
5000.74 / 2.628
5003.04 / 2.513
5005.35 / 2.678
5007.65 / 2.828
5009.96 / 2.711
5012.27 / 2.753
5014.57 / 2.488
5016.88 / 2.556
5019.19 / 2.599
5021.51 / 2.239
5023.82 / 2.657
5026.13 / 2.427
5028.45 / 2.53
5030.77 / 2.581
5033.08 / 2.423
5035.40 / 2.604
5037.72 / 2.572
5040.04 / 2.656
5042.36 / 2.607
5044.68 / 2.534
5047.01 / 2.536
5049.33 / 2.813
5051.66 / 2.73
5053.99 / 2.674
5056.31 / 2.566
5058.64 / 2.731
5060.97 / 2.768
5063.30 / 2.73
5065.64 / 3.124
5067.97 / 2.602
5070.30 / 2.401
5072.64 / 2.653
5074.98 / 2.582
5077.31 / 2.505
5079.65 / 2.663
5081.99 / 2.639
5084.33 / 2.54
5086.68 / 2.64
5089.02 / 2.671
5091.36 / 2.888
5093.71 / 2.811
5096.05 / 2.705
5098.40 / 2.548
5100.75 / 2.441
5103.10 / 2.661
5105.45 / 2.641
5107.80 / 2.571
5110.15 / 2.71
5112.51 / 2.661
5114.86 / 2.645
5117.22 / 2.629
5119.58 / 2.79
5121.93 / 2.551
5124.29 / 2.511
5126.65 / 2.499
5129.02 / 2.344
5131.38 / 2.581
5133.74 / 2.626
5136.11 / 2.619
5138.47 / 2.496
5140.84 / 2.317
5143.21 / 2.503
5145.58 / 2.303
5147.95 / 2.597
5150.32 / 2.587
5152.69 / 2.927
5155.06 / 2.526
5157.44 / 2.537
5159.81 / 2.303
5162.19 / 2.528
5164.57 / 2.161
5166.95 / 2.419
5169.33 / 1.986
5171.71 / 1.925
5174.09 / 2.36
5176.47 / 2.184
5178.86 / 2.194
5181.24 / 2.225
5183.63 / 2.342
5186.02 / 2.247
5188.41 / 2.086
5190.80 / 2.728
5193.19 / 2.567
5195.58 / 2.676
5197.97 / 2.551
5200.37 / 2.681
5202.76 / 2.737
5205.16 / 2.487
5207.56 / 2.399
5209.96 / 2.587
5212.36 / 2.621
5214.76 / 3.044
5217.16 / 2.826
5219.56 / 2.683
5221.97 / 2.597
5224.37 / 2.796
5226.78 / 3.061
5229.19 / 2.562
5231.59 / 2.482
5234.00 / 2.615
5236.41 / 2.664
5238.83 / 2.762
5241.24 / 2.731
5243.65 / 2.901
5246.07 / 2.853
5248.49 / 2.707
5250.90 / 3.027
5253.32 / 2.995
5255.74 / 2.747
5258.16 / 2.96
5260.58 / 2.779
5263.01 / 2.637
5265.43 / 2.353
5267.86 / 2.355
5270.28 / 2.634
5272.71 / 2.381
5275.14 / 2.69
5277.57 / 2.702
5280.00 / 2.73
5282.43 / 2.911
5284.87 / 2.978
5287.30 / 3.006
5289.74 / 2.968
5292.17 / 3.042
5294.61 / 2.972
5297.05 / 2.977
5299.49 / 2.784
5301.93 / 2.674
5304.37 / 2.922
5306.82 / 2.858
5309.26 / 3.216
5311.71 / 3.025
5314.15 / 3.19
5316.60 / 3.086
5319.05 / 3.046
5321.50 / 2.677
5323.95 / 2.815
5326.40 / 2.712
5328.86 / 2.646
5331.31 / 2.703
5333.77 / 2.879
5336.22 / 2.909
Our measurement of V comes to 0.98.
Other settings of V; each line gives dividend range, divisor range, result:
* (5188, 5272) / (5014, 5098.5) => 1.10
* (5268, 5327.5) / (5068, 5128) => 1.18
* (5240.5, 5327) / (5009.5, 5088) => 1.19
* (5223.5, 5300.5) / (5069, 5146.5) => 1.14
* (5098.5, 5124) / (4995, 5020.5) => 1.04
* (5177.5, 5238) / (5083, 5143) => 1.03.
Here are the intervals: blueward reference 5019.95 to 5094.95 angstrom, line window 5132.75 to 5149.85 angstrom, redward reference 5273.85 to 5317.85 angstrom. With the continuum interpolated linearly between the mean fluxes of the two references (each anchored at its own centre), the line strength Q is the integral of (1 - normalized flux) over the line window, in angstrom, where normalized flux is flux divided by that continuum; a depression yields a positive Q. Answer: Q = 1.5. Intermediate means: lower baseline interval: 2.63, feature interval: 2.5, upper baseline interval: 2.93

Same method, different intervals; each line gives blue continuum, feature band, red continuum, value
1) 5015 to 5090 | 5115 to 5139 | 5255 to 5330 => 0.9 angstrom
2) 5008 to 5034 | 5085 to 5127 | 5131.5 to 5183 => -3.2 angstrom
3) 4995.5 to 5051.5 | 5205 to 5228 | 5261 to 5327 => 0.3 angstrom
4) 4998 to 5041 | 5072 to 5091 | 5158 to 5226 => -0.6 angstrom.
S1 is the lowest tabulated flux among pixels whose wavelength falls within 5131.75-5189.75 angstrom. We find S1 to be 1.925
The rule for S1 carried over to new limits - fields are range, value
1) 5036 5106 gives 2.401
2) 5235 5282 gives 2.353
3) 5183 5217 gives 2.086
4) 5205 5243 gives 2.399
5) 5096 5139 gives 2.344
